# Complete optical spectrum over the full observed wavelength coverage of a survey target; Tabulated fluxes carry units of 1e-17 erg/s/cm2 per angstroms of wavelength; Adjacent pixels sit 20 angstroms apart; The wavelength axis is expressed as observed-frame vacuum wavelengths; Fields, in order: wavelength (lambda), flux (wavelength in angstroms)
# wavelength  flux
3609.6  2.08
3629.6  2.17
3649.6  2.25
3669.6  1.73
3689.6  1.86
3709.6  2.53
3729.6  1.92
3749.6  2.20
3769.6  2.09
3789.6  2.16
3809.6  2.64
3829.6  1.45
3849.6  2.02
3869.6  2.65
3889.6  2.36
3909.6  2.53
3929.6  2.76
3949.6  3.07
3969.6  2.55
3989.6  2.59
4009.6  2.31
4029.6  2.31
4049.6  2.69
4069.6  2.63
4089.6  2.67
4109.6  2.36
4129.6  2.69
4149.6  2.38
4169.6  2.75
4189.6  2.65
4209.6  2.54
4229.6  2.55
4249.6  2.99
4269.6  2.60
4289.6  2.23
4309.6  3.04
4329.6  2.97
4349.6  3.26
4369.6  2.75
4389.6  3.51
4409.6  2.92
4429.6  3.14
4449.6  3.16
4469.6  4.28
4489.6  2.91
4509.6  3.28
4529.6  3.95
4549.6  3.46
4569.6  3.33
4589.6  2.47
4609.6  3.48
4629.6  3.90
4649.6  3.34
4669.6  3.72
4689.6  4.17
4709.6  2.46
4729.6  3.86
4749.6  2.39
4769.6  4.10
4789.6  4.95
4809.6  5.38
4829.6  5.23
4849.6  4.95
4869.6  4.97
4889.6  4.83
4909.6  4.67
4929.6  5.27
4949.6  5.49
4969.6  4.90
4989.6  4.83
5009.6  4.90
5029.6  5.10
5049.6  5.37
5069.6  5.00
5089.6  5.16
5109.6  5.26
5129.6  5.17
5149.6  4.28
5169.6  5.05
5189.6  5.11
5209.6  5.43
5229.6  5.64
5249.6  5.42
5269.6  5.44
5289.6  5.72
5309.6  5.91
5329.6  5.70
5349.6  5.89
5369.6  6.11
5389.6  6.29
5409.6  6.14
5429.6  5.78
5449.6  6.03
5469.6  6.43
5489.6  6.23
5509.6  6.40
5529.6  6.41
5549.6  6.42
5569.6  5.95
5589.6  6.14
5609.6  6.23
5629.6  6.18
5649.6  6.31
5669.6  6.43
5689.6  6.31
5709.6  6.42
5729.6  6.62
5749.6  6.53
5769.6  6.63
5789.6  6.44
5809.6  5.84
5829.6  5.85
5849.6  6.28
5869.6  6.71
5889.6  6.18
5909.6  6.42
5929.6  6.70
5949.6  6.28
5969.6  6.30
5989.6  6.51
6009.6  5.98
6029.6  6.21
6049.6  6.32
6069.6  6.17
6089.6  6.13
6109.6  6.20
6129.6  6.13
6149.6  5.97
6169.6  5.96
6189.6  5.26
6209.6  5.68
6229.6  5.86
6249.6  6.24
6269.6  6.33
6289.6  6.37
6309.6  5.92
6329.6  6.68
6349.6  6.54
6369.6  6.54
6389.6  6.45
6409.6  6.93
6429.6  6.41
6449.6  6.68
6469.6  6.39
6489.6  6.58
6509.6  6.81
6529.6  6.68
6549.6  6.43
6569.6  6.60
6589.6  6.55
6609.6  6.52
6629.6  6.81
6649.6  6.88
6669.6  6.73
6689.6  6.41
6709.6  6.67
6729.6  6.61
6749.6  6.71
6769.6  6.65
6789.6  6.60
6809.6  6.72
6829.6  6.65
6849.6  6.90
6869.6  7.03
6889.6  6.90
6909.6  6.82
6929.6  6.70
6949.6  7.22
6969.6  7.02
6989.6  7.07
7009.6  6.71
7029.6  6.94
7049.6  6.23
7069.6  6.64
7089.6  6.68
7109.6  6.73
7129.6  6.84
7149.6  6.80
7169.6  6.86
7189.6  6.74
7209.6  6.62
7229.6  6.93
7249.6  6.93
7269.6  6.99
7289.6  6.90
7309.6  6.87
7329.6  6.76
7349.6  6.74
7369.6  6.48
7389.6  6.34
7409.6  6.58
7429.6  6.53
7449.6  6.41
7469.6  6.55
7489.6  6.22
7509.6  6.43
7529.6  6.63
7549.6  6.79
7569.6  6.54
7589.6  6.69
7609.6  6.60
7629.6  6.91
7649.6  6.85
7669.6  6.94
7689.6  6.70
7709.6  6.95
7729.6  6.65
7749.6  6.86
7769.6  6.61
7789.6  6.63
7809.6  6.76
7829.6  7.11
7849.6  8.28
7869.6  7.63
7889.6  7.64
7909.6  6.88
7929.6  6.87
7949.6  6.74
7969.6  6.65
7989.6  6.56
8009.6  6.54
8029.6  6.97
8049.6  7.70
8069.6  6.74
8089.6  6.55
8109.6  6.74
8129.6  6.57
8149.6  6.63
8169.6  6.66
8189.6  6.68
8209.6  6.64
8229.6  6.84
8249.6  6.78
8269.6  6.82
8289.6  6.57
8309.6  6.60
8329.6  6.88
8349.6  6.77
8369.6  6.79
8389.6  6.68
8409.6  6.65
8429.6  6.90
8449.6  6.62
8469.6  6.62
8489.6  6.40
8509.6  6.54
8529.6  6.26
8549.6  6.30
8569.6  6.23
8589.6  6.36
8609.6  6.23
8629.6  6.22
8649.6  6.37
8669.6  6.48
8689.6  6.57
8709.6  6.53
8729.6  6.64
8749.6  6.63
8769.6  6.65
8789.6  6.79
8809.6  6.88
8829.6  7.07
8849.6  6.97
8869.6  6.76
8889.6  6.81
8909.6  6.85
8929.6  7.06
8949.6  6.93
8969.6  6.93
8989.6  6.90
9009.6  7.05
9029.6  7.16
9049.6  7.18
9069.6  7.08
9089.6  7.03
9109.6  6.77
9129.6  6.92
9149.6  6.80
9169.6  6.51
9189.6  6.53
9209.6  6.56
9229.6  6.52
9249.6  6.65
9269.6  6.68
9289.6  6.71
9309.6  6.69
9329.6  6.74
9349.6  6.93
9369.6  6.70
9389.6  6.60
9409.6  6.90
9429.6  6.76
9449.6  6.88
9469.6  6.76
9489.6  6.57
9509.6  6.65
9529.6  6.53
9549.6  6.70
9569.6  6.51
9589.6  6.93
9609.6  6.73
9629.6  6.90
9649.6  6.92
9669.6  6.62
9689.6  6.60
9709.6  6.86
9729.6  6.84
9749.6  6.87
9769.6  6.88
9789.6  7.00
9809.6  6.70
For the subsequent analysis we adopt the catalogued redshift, 0.20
